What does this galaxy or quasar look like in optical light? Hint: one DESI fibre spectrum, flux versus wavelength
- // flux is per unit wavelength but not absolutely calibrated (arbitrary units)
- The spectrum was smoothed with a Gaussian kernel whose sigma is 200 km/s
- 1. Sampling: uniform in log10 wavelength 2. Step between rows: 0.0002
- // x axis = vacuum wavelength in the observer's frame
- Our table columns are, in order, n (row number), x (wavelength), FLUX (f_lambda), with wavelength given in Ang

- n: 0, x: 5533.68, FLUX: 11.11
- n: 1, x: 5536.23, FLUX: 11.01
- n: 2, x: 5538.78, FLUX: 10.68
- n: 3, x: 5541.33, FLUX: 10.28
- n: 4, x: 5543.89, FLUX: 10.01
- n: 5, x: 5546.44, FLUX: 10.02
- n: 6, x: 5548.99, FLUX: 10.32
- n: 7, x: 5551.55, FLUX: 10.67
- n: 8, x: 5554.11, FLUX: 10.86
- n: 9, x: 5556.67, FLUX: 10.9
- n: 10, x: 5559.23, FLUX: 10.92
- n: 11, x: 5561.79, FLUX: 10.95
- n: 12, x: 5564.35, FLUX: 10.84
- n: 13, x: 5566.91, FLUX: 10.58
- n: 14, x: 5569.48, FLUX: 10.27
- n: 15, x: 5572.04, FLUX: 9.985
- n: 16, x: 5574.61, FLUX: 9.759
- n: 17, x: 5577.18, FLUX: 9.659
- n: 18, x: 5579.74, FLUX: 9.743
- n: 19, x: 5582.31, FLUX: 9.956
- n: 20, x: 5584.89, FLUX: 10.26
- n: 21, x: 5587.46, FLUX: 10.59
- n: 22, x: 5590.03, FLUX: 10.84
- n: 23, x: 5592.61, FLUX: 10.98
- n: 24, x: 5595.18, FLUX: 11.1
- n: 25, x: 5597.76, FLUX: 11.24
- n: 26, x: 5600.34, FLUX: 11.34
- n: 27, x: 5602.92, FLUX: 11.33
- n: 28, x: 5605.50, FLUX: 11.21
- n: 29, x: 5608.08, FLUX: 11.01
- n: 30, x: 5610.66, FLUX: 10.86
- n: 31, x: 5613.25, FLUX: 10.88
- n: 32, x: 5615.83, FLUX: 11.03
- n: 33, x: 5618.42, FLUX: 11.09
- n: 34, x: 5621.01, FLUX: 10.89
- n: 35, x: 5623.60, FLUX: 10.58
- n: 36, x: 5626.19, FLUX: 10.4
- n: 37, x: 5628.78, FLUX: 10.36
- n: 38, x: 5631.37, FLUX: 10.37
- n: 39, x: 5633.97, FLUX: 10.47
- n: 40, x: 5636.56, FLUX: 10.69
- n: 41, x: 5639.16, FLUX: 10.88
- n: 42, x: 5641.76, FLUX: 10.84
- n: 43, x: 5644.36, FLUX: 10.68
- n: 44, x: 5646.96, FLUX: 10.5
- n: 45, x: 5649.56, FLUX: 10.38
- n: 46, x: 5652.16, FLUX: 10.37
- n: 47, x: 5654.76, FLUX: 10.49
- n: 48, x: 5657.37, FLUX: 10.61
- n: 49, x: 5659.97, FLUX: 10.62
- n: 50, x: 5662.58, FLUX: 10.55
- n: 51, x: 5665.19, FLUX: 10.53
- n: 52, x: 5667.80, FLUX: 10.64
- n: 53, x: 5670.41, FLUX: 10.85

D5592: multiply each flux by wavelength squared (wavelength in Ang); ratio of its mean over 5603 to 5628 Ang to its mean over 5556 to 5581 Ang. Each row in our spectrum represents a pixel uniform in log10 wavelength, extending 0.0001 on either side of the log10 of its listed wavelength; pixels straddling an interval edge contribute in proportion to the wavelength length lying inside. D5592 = 1.07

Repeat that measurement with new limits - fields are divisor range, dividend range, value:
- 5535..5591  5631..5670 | 1.05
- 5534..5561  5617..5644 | 1.04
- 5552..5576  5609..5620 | 1.06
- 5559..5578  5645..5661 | 1.05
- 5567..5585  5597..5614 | 1.13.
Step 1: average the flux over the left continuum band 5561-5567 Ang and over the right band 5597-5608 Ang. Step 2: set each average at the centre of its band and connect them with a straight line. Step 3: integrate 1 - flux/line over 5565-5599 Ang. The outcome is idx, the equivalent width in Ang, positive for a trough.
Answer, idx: 2.0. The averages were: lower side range 10.8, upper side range 11.3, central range 10.4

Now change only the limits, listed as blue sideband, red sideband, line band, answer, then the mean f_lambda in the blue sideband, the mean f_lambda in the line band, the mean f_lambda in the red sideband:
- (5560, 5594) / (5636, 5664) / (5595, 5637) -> -1.6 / 10.4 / 10.9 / 10.6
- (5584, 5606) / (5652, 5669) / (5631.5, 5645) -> 0.0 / 11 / 10.7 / 10.6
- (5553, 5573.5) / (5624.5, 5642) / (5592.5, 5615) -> -1.1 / 10.7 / 11.1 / 10.6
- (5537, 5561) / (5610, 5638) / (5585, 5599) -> -0.4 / 10.5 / 10.9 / 10.7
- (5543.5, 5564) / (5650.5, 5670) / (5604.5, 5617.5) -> -0.5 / 10.6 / 11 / 10.6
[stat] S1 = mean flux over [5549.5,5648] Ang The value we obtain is 10.7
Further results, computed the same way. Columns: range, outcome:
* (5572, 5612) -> 10.6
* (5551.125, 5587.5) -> 10.4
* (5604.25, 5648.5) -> 10.7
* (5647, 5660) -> 10.5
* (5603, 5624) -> 11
